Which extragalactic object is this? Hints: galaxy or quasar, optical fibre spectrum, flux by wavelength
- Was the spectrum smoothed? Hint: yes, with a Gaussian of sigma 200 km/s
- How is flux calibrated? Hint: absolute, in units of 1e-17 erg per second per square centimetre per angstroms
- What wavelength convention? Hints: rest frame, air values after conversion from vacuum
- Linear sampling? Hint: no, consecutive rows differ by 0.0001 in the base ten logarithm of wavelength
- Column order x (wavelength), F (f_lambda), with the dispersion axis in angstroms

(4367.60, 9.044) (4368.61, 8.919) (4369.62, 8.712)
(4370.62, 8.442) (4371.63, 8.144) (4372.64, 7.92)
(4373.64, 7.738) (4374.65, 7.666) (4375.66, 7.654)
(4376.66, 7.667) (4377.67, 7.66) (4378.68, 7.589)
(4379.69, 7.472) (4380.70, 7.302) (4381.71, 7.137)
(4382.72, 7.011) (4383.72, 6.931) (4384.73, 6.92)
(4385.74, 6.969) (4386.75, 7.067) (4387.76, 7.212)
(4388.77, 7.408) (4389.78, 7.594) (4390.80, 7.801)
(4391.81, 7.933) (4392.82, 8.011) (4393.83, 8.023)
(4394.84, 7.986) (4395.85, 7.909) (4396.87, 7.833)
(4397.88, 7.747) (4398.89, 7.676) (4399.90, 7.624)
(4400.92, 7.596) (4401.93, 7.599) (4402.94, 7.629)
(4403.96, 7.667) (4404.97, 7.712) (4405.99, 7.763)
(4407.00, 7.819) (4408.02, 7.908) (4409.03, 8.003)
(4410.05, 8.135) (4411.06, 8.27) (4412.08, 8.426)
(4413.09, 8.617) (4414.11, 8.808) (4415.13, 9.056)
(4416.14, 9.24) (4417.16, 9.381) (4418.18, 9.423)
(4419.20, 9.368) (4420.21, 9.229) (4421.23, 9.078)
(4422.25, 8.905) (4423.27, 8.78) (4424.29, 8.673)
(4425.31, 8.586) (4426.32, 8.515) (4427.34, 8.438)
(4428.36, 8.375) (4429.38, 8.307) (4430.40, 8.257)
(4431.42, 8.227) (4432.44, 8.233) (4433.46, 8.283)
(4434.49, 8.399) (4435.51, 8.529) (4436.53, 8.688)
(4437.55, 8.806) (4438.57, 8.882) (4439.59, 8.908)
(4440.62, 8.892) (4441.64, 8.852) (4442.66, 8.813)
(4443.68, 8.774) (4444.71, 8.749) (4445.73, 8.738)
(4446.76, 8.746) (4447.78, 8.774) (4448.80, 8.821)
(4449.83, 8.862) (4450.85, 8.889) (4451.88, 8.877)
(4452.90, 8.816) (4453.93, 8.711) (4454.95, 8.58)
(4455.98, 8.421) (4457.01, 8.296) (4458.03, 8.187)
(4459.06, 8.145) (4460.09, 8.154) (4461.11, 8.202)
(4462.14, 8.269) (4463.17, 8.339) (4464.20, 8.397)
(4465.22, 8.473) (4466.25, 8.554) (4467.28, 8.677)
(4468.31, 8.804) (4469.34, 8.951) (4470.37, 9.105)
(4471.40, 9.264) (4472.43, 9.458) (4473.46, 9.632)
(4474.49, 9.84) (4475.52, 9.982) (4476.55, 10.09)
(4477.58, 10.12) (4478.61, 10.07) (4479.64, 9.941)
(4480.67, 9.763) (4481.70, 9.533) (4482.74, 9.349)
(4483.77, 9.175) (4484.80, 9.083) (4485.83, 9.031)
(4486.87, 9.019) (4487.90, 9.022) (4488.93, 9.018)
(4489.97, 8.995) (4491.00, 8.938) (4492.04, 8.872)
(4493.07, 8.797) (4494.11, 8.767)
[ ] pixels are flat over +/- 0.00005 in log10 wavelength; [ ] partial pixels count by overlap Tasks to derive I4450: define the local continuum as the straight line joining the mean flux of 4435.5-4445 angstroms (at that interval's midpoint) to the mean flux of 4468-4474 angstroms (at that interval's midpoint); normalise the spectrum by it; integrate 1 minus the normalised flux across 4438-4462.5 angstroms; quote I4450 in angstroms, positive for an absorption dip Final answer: 0.8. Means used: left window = 8.81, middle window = 8.64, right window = 9.21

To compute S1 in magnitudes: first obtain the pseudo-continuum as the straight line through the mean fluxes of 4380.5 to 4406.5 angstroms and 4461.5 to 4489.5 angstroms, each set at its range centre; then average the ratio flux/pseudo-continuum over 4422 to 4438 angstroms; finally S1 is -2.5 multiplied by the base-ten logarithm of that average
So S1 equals -0.03 mag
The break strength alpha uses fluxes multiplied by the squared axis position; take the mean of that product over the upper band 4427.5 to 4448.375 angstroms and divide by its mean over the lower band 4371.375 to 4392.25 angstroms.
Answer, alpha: 1.2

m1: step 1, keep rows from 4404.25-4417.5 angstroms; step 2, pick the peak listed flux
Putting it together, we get 9.381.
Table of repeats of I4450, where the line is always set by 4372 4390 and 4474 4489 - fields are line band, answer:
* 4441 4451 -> 0.0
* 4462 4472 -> 0.6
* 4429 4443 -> 0.0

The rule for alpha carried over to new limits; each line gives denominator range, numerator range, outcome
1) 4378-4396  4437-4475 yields 1.21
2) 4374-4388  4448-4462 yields 1.21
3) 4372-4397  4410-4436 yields 1.17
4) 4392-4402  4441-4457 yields 1.15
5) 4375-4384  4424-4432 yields 1.16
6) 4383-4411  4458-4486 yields 1.23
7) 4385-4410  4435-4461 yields 1.15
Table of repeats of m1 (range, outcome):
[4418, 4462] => 9.423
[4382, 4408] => 8.023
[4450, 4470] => 8.951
